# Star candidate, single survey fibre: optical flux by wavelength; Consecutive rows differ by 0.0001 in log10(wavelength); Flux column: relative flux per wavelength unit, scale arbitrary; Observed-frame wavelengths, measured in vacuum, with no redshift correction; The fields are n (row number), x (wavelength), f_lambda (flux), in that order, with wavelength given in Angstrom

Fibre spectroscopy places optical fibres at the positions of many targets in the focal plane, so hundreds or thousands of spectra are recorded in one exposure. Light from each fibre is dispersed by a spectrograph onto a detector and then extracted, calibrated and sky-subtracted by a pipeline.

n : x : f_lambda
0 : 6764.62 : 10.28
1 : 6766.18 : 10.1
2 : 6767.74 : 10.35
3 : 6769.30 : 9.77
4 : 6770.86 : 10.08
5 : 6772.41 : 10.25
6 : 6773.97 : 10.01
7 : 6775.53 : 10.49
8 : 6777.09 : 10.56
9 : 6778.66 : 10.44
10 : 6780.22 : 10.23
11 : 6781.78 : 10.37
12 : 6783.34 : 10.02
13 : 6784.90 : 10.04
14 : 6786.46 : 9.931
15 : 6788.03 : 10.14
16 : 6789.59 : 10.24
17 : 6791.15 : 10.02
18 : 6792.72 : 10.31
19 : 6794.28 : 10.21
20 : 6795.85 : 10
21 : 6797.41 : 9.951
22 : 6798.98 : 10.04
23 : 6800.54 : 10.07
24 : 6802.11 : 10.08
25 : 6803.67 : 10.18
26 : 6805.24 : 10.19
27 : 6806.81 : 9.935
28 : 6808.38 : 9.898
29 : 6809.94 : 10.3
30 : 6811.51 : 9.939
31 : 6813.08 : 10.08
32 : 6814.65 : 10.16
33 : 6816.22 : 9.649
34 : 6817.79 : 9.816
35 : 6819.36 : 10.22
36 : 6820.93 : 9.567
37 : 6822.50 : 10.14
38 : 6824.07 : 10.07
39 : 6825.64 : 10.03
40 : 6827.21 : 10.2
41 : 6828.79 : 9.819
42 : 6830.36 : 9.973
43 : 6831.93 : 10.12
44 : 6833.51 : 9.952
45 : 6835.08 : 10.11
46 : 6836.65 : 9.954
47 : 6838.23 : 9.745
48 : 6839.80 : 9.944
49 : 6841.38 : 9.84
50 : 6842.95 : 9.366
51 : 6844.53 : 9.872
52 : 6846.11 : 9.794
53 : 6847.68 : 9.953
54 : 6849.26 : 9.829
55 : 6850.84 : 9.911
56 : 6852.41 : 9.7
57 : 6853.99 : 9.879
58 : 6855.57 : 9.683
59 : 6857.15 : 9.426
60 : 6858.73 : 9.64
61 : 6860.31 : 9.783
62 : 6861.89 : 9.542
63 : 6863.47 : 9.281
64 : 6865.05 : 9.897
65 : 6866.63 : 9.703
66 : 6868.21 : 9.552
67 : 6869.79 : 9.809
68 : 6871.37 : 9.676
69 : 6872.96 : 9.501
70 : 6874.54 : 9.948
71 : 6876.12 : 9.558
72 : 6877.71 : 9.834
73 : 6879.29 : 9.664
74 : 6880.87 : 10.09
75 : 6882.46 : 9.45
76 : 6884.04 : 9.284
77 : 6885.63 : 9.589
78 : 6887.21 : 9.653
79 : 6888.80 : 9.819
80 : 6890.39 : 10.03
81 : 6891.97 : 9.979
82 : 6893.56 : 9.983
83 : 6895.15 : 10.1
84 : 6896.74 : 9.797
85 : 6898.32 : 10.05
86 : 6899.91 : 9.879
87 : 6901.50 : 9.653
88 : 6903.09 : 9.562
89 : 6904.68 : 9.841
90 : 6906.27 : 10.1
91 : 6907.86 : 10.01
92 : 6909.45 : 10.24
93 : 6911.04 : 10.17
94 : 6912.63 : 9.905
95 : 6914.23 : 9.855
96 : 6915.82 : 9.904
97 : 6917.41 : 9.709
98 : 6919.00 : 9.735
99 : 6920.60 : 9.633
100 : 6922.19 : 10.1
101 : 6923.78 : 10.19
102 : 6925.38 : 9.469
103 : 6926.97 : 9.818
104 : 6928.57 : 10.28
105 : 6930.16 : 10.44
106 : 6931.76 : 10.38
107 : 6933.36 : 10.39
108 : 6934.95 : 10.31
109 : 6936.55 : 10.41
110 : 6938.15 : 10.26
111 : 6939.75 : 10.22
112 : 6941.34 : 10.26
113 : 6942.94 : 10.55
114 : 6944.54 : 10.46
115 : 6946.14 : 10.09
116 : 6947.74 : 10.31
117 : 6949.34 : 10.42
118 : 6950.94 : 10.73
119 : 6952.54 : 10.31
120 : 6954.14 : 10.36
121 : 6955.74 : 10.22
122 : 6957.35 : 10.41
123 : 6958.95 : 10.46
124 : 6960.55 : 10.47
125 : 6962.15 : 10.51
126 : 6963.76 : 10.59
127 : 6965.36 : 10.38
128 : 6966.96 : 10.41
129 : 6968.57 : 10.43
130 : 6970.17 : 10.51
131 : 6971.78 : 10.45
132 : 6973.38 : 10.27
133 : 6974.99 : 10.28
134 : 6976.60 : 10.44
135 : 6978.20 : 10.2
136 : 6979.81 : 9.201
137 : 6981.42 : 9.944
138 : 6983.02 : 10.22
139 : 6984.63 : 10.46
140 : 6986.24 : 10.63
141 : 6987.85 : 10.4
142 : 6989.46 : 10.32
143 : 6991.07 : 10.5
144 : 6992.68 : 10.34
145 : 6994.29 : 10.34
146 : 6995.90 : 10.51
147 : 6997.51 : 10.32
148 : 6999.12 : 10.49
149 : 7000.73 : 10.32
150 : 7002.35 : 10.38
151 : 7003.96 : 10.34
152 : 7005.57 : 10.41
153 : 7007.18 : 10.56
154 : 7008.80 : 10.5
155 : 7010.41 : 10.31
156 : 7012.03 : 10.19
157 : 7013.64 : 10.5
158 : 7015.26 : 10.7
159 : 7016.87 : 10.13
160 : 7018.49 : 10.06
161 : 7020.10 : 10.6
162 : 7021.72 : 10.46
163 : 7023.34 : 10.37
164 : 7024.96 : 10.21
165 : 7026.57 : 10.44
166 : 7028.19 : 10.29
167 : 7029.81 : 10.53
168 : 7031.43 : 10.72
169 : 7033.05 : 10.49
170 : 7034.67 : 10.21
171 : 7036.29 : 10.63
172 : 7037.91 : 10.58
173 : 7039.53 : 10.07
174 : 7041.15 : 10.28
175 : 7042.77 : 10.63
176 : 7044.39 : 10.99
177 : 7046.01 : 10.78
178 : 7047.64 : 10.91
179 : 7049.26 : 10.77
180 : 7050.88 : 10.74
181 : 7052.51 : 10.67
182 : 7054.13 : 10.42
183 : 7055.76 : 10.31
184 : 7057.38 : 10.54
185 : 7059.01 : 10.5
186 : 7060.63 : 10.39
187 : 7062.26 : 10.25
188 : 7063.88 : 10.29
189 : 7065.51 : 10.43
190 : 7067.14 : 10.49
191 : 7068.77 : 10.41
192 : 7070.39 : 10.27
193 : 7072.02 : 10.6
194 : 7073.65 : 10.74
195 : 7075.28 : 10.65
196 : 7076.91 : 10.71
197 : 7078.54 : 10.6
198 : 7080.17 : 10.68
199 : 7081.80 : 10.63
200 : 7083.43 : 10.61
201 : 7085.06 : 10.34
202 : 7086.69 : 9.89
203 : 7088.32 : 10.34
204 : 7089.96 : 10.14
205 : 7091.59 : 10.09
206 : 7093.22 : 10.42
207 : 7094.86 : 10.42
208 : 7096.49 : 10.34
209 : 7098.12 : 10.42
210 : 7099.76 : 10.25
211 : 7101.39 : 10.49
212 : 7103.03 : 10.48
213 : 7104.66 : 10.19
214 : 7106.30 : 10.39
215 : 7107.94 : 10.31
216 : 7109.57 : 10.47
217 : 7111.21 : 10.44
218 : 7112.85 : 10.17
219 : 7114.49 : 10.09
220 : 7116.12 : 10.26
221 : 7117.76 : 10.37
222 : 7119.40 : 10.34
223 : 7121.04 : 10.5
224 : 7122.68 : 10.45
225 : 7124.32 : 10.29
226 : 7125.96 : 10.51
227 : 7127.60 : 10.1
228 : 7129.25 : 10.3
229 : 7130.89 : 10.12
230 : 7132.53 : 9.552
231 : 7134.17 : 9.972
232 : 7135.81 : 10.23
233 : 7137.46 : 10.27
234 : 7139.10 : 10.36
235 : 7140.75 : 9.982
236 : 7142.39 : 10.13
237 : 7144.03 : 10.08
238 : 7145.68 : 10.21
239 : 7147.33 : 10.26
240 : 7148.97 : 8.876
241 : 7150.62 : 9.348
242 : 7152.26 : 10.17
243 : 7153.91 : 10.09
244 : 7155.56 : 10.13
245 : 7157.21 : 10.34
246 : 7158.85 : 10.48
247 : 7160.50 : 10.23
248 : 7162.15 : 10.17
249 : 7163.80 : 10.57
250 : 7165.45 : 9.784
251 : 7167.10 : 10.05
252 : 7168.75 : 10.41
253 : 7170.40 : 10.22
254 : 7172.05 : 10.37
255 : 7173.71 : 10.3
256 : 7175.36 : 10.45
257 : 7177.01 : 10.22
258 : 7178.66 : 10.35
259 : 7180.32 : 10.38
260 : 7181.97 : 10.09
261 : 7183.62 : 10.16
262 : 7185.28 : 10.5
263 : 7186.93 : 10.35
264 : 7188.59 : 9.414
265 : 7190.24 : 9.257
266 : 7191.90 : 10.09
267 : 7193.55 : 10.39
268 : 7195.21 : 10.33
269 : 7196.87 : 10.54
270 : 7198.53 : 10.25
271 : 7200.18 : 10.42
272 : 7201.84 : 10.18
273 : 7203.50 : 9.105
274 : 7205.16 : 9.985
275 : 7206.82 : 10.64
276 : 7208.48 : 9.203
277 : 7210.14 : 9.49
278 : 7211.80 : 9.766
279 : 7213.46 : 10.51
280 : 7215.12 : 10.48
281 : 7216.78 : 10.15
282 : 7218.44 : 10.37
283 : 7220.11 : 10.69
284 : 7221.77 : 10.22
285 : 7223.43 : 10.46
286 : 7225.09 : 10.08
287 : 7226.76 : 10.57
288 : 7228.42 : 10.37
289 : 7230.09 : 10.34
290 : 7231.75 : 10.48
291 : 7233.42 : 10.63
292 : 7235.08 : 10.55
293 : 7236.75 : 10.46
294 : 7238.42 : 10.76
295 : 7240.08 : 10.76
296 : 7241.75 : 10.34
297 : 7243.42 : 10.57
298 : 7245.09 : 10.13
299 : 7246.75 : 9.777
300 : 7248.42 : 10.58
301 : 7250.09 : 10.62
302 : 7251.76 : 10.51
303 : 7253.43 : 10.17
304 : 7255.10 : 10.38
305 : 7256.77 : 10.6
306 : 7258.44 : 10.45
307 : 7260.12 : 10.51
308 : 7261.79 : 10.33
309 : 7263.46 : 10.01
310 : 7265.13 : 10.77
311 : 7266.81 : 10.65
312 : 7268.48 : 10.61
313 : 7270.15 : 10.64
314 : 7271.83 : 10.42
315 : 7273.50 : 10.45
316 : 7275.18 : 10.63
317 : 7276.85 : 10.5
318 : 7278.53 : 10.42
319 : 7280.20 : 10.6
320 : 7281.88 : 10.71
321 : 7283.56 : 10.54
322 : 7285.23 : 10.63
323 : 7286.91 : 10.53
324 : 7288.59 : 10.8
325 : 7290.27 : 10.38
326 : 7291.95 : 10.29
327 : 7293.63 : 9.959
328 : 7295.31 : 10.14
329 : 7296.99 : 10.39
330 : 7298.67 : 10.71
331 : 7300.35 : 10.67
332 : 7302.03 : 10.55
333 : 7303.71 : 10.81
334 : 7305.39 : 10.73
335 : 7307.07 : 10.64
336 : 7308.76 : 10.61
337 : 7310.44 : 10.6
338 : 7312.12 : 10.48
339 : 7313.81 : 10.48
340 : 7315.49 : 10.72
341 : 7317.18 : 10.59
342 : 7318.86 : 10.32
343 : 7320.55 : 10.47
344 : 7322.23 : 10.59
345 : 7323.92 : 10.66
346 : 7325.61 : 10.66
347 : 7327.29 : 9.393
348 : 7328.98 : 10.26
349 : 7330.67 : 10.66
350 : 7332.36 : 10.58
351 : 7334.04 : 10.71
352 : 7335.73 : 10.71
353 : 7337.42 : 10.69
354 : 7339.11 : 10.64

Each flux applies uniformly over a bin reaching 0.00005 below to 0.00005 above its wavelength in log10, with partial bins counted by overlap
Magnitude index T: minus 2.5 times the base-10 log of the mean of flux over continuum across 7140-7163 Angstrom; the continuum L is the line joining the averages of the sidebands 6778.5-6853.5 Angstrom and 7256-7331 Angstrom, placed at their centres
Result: 0.03 mag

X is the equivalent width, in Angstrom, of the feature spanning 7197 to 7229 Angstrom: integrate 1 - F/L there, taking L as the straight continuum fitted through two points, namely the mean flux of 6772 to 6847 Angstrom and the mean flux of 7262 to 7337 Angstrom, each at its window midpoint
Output 0.83 Angstrom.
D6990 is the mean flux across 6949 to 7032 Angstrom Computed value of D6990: 10.4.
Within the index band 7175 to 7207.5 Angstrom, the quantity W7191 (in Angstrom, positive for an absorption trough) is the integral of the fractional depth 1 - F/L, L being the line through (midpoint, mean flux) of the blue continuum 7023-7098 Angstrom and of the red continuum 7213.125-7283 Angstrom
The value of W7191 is 1.0 Angstrom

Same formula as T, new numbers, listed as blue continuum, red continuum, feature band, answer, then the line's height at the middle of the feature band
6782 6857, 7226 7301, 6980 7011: -0.020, 10.2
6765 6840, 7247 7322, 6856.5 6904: 0.046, 10.1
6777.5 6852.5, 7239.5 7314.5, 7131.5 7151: 0.042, 10.3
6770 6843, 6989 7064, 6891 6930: 0.035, 10.2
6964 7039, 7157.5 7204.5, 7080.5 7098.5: -0.007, 10.3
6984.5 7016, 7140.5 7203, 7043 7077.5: -0.025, 10.3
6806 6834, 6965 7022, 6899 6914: 0.027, 10.2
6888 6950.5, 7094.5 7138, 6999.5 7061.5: -0.030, 10.2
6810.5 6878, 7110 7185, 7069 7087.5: -0.044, 10.1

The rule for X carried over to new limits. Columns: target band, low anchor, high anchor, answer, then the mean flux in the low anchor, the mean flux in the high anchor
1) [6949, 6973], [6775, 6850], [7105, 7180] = -0.80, 10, 10.2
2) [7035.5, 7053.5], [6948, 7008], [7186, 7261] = -0.52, 10.4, 10.3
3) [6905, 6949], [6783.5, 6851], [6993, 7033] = 0.45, 9.99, 10.4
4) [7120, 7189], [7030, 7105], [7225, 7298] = 1.99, 10.5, 10.5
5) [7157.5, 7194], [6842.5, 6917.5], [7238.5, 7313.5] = 0.43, 9.78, 10.5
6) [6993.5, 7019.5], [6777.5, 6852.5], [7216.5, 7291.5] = -0.43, 10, 10.5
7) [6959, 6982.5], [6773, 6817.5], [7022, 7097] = 0.13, 10.1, 10.5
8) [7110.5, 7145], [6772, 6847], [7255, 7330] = 0.43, 10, 10.5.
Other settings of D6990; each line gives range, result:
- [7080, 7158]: 10.2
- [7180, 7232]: 10.2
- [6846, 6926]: 9.79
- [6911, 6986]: 10.2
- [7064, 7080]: 10.5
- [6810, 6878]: 9.83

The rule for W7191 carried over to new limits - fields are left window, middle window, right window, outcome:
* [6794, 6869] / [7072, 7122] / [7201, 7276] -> -1.0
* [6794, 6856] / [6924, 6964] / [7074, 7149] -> -0.9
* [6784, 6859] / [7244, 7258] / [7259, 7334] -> 0.1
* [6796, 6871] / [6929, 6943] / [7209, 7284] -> -0.5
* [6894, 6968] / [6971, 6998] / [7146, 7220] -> -0.4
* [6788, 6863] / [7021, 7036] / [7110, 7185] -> -0.5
